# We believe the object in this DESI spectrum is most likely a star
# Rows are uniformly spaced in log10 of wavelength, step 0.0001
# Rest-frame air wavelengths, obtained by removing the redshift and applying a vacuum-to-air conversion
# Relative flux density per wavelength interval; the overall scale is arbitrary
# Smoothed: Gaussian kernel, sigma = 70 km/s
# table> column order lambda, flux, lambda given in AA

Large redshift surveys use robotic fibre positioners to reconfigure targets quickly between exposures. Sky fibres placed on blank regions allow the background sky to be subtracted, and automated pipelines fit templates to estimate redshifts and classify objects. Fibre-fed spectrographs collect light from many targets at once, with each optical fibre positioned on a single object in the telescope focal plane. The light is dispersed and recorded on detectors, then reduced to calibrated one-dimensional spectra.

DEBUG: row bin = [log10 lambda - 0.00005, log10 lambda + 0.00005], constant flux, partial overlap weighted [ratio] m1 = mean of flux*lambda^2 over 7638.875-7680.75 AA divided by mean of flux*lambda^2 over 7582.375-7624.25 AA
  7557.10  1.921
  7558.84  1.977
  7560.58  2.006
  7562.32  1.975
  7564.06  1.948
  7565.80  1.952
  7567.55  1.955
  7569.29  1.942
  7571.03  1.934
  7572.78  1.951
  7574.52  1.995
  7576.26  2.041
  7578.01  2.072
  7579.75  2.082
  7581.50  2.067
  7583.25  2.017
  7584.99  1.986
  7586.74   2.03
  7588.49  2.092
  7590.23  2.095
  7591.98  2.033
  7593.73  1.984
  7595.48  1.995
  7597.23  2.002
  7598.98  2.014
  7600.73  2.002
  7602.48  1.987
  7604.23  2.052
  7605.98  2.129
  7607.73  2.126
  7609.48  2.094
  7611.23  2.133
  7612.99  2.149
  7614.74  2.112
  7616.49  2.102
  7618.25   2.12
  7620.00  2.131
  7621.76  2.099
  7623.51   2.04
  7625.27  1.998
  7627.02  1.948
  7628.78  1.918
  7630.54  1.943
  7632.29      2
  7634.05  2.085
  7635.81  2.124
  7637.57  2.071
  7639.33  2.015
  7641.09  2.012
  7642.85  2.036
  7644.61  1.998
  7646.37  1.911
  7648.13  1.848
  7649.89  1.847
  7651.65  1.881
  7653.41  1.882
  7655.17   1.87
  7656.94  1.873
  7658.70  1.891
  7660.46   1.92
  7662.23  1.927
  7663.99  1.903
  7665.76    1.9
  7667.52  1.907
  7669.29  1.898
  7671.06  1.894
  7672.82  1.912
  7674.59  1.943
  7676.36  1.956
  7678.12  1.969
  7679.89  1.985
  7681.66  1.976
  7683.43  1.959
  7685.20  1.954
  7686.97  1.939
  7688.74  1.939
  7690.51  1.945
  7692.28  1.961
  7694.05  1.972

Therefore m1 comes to 0.95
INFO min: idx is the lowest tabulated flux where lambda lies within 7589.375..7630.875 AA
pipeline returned 1.918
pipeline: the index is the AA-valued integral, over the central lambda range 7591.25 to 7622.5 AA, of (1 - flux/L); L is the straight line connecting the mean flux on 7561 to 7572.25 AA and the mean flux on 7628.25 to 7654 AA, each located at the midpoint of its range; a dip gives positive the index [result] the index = -1.7 AA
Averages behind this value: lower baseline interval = 1.95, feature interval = 2.07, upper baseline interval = 1.97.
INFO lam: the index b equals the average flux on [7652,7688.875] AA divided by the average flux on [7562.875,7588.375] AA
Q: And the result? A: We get 1.0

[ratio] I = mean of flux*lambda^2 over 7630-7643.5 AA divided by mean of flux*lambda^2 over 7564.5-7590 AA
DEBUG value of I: 1.0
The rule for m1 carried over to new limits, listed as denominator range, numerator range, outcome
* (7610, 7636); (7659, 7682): 0.95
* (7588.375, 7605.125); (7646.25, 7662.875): 0.95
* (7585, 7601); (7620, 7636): 1.01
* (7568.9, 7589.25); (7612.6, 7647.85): 1.02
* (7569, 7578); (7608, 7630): 1.06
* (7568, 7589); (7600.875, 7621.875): 1.05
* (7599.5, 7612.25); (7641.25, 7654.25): 0.94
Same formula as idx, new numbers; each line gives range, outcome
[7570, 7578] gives 1.934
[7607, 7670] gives 1.847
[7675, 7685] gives 1.956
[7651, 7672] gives 1.87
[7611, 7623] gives 2.099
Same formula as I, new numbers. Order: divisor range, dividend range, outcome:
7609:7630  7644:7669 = 0.93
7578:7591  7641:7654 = 0.95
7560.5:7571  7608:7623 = 1.10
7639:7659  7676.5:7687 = 1.03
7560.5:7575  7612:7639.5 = 1.06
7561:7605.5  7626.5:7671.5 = 0.98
